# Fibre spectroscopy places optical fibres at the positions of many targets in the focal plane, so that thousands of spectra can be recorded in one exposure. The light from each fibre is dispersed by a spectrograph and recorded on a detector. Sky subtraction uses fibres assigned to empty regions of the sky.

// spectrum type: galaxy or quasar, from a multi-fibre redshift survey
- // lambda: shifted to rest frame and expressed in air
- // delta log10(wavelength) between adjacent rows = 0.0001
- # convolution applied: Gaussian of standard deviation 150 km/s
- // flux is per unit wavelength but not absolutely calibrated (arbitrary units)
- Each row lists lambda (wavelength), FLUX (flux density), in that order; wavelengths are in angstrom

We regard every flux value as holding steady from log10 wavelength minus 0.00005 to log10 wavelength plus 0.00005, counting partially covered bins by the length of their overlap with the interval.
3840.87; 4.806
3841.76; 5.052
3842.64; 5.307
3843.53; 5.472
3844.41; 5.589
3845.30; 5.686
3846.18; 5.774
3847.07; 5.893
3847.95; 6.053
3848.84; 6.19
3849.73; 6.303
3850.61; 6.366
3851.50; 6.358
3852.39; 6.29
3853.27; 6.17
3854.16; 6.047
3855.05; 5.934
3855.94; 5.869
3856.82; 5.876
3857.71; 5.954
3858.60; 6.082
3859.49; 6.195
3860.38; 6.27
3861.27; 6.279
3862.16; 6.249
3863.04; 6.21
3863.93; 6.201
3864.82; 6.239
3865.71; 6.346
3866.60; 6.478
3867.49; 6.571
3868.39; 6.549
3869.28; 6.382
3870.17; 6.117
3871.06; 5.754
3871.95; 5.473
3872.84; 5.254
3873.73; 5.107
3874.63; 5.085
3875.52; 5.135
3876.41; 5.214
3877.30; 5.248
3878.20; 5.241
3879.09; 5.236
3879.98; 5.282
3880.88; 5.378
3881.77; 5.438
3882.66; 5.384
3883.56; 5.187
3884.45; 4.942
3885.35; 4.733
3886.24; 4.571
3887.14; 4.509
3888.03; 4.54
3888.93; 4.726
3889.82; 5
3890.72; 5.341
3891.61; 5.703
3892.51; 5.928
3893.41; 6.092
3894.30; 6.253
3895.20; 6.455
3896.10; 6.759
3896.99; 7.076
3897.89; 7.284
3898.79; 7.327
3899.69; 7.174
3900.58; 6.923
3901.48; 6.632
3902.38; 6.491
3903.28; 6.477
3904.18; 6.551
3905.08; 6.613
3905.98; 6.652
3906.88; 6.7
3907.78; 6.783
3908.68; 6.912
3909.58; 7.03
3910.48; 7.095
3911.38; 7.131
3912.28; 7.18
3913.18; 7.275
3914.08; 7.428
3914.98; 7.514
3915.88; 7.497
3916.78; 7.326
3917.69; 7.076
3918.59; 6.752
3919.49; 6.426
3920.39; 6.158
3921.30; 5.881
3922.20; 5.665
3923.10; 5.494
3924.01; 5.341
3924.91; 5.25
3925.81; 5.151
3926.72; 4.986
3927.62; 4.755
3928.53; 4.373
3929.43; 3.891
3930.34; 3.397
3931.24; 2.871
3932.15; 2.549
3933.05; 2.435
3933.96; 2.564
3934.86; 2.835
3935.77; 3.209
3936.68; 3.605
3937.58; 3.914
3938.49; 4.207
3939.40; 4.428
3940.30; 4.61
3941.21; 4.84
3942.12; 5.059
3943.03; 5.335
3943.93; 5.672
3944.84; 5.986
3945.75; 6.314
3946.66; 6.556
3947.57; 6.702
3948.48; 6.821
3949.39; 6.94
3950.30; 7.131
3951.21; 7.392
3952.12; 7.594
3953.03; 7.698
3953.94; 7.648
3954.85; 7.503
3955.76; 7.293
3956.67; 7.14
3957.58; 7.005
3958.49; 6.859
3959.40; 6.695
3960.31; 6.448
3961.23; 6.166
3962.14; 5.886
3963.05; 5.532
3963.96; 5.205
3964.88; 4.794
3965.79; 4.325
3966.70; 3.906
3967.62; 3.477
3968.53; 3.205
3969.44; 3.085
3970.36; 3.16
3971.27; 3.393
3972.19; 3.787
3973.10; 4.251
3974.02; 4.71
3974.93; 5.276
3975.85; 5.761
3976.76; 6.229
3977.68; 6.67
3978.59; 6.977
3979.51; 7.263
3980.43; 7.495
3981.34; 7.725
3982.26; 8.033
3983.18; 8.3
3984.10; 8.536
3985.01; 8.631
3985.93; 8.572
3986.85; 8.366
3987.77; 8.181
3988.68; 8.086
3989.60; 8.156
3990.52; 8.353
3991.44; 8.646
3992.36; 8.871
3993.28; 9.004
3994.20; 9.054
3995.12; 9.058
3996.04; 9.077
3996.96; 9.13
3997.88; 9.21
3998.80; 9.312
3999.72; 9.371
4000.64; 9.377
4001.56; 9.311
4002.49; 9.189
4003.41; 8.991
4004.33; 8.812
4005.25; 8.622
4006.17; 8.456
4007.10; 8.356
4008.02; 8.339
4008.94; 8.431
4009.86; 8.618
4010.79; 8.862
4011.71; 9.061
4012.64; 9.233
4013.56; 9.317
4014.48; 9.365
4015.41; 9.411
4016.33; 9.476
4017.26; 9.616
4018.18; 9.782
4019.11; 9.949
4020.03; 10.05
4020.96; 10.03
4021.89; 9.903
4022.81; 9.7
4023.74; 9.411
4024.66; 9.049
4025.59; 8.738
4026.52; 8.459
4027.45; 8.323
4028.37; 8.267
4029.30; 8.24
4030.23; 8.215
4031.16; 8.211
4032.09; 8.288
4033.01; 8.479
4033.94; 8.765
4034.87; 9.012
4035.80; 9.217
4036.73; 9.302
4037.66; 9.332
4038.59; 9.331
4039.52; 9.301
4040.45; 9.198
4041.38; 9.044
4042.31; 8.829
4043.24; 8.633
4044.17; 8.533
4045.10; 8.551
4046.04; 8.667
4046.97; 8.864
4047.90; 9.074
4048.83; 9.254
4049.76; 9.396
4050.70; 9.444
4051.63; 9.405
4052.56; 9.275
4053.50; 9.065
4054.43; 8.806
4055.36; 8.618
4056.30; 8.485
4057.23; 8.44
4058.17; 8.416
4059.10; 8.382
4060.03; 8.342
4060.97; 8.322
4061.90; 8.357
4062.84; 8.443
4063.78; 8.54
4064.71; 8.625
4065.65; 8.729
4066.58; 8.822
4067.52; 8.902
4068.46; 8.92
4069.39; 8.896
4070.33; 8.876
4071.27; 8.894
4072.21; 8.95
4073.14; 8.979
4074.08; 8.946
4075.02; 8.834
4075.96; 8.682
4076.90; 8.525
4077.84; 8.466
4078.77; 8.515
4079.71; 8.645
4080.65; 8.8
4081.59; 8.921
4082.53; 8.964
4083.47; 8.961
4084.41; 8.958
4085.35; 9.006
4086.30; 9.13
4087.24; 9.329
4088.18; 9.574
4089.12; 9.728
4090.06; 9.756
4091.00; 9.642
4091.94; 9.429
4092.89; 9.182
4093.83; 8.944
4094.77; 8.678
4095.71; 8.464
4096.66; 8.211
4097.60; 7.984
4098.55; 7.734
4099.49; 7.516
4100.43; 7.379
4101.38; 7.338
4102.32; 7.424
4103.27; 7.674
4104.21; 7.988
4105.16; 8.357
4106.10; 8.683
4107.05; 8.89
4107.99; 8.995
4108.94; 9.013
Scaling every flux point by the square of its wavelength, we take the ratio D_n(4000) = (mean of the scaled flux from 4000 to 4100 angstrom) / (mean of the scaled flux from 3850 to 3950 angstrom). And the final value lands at 1.7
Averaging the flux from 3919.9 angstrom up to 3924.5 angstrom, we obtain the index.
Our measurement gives 5.71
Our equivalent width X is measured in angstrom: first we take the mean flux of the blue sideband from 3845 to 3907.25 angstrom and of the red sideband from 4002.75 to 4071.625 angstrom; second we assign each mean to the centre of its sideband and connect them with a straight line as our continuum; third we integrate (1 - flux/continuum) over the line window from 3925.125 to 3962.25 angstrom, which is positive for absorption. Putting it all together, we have 9.3 angstrom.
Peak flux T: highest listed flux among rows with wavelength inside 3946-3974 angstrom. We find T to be 7.698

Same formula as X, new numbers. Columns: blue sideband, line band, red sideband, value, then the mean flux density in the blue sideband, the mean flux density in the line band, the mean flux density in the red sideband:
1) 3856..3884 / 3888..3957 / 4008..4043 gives 9.41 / 5.79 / 5.92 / 9.06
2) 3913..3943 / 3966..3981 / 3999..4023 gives 4.95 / 4.97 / 4.93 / 9.21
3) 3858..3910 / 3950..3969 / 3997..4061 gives 3.49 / 5.96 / 6.13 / 8.98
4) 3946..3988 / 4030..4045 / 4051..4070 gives -1.39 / 6.3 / 8.86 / 8.7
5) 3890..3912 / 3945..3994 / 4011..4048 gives 8.39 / 6.62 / 6.57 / 9.05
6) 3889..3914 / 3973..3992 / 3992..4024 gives 2.61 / 6.61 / 7.41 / 9.19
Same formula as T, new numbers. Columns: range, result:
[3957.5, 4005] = 9.377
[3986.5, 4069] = 10.05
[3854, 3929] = 7.514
